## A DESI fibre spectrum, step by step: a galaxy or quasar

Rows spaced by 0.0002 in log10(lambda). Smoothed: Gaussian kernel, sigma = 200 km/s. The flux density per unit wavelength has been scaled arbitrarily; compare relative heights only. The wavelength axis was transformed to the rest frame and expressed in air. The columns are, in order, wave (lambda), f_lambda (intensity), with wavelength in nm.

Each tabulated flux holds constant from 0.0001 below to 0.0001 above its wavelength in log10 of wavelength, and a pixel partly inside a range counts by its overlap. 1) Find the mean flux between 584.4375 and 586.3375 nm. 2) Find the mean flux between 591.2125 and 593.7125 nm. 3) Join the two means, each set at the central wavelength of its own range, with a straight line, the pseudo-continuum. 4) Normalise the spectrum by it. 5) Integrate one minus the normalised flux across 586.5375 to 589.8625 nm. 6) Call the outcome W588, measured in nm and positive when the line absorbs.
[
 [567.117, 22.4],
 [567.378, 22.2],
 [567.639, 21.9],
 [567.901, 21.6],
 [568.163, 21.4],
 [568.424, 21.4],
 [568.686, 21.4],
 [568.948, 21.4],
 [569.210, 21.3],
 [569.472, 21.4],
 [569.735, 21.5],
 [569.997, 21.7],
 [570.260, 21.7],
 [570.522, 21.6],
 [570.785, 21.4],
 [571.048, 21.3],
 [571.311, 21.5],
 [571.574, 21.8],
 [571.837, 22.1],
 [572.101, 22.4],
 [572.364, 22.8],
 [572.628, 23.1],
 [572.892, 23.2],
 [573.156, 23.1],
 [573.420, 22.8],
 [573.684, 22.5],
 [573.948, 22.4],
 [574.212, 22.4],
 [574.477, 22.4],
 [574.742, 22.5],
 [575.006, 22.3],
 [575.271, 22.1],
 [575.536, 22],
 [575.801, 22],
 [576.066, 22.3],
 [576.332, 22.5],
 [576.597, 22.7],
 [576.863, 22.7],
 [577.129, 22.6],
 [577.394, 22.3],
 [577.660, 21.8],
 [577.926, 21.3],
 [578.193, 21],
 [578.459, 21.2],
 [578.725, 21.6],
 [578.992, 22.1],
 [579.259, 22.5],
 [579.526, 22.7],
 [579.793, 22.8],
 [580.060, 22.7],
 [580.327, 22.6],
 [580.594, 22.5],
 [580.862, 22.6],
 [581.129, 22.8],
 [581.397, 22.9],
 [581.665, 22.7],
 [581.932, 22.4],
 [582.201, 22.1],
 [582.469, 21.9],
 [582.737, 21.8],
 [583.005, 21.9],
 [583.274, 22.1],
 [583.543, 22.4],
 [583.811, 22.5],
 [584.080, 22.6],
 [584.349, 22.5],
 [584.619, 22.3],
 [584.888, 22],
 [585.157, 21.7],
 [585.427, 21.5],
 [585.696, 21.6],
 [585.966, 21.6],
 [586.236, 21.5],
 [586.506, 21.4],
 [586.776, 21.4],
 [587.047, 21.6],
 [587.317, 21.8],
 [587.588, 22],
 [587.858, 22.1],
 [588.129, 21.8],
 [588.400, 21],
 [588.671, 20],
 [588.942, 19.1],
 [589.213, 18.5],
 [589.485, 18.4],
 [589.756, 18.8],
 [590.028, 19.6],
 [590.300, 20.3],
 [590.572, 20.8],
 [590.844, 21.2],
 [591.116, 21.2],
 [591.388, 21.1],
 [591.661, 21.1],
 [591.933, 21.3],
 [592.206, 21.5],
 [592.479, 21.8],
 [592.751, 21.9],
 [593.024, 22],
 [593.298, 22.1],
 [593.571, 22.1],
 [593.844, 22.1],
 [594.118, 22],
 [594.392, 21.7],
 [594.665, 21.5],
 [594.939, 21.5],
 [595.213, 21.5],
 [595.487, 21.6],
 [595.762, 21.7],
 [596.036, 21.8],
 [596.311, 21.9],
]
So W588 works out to 0.17 nm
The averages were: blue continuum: 21.8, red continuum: 21.7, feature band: 20.6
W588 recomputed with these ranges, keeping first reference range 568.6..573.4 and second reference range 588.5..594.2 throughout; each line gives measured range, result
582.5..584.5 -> -0.09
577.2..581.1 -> -0.12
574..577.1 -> -0.10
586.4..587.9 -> -0.05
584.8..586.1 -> -0.03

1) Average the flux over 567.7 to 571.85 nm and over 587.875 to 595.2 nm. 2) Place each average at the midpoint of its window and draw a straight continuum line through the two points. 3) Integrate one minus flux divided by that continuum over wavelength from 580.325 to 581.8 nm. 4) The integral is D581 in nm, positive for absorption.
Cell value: -0.10 nm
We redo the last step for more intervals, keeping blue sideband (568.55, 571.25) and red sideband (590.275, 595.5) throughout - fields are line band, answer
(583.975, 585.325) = -0.04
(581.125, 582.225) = -0.06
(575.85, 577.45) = -0.08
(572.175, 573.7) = -0.10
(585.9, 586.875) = 0.00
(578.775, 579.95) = -0.05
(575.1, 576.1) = -0.03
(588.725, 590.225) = 0.18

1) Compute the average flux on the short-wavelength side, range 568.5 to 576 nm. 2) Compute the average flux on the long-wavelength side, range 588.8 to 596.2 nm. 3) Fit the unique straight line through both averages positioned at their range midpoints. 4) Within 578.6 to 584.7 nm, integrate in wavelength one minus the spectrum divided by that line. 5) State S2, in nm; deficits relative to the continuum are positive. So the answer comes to -0.22 nm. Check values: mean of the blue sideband 22.1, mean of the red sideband 21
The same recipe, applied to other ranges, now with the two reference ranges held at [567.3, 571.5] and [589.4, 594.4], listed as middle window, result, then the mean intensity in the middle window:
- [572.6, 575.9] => -0.163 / 22.5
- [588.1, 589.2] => 0.055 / 20.1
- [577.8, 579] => 0.000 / 21.4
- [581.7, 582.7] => -0.040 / 22.2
